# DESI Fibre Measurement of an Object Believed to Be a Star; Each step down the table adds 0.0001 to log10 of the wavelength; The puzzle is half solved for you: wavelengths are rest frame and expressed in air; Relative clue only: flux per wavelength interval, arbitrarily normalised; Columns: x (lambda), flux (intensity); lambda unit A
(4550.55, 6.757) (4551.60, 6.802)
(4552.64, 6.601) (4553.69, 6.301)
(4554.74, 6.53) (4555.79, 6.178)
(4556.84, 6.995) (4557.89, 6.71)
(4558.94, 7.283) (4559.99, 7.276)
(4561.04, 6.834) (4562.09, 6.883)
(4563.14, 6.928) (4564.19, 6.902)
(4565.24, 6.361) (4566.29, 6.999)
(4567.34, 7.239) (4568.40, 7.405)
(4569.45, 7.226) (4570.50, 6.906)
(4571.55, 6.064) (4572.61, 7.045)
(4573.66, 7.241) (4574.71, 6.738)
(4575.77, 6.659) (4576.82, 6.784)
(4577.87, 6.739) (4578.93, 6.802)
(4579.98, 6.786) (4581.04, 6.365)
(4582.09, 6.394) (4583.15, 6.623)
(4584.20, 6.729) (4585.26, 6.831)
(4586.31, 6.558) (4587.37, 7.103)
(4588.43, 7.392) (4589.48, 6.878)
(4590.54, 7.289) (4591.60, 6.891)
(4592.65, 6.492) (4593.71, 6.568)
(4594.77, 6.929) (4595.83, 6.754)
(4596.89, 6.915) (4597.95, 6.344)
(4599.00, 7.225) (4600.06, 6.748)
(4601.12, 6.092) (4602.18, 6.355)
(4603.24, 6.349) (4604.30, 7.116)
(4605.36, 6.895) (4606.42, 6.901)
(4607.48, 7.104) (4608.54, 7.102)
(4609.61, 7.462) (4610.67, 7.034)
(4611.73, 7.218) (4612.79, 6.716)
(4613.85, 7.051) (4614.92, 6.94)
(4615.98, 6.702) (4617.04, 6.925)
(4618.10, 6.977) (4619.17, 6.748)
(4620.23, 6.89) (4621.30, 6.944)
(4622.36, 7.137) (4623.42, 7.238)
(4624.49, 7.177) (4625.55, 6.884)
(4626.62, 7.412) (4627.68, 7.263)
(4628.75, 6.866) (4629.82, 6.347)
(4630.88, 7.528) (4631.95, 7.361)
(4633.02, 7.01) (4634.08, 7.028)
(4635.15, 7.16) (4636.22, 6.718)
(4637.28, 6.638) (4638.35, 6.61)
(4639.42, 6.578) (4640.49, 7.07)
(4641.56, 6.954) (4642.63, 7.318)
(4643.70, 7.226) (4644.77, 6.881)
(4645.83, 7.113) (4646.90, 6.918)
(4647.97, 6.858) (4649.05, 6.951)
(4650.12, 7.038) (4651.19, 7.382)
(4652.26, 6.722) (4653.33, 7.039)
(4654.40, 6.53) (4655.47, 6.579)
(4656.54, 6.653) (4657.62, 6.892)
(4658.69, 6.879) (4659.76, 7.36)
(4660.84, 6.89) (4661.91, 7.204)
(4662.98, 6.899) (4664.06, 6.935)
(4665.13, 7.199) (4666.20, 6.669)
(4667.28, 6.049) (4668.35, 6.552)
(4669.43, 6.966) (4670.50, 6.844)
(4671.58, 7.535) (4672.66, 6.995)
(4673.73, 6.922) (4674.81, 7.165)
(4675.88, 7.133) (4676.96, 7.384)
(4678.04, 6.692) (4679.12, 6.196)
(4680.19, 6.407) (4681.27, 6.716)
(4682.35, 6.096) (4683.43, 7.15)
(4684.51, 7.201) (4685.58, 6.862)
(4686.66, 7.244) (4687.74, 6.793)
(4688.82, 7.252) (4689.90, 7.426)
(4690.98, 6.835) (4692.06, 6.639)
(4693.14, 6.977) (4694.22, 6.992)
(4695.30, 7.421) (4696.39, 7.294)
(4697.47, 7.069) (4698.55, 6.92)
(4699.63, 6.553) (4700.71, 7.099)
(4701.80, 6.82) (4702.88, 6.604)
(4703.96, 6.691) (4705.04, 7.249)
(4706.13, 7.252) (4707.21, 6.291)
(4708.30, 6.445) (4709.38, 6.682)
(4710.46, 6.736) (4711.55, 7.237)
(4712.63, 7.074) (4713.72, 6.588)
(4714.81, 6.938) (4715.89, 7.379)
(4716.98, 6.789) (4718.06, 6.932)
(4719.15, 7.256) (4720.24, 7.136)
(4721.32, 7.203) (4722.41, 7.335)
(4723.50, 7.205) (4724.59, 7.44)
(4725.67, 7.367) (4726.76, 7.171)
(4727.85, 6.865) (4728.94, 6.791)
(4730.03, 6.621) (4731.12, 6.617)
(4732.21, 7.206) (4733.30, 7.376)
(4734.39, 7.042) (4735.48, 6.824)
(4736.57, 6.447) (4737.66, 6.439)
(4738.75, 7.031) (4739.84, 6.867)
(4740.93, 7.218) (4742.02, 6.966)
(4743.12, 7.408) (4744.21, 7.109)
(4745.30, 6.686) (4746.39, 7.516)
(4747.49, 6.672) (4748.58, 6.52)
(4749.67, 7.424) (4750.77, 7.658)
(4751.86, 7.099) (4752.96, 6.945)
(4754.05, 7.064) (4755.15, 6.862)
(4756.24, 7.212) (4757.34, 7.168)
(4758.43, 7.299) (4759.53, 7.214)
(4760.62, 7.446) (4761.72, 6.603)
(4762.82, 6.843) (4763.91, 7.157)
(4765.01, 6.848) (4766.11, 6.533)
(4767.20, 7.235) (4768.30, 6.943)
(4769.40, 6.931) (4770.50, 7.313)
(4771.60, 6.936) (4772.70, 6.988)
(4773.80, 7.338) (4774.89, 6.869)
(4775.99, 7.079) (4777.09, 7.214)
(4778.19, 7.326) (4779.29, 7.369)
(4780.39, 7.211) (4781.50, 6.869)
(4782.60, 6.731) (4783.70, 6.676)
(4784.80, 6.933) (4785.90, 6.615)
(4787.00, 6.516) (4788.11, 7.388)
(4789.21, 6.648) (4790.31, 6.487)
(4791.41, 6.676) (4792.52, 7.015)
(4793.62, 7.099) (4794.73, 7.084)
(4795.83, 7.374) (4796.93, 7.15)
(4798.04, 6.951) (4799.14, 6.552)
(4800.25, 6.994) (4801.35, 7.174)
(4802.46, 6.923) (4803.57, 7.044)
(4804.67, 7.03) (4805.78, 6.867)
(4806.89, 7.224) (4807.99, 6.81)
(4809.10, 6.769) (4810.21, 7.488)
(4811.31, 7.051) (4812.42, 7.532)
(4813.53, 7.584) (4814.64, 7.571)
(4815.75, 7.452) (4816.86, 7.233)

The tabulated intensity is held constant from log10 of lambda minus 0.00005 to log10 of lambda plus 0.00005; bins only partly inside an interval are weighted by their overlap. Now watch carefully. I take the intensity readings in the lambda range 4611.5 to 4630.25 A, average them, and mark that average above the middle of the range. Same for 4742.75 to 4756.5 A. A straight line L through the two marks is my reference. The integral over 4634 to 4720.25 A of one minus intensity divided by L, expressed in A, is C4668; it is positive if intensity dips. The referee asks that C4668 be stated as 1.3 A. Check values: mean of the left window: 6.97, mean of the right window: 7.09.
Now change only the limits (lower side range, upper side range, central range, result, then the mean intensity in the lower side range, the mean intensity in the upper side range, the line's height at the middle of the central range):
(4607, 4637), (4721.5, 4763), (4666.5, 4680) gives 0.3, 7.03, 7.04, 7.04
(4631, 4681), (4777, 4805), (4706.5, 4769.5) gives -0.5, 6.92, 6.96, 6.94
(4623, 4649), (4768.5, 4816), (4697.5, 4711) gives 0.4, 7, 7.04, 7.02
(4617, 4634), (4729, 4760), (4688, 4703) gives 0.1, 7.05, 7.01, 7.03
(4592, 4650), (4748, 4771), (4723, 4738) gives 0.1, 6.92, 7.06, 7.03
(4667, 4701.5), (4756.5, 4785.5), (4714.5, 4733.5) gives -0.3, 6.92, 7.04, 6.98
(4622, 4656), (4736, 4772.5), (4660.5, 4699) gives 0.4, 6.99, 7.02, 7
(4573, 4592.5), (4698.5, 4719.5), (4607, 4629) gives -0.7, 6.82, 6.87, 6.84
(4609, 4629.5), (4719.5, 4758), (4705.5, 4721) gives 0.3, 7.02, 7.05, 7.04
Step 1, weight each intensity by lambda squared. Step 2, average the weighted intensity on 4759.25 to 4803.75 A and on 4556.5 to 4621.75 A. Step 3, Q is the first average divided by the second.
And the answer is 1.10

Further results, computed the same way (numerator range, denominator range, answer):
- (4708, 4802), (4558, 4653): 1.08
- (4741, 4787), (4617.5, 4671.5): 1.07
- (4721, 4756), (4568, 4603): 1.11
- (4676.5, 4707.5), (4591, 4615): 1.05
